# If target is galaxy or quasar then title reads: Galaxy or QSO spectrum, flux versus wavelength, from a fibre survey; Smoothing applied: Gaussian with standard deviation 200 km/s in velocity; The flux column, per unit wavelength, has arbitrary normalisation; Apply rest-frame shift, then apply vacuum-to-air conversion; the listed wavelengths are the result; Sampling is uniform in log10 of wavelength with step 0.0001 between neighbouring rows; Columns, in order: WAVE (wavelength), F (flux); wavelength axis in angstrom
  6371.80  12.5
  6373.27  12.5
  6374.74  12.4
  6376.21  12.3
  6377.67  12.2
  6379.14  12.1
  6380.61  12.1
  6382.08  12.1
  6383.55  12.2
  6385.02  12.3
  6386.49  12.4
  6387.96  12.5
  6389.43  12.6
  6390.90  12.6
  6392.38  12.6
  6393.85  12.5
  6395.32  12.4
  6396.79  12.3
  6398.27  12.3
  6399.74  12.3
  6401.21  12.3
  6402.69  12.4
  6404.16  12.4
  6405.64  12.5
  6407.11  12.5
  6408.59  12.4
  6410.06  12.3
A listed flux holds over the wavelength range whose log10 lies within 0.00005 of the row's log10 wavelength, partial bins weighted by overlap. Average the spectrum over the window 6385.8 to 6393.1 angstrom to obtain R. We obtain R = 12.5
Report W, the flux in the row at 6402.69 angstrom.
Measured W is 12.4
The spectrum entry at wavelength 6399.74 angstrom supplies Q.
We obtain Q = 12.3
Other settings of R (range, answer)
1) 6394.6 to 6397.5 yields 12.4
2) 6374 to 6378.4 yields 12.3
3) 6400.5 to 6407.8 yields 12.4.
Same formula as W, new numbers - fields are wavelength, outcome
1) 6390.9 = 12.6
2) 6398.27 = 12.3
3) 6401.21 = 12.3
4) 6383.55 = 12.2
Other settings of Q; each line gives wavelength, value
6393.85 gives 12.5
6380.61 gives 12.1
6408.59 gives 12.4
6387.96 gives 12.5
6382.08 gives 12.1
